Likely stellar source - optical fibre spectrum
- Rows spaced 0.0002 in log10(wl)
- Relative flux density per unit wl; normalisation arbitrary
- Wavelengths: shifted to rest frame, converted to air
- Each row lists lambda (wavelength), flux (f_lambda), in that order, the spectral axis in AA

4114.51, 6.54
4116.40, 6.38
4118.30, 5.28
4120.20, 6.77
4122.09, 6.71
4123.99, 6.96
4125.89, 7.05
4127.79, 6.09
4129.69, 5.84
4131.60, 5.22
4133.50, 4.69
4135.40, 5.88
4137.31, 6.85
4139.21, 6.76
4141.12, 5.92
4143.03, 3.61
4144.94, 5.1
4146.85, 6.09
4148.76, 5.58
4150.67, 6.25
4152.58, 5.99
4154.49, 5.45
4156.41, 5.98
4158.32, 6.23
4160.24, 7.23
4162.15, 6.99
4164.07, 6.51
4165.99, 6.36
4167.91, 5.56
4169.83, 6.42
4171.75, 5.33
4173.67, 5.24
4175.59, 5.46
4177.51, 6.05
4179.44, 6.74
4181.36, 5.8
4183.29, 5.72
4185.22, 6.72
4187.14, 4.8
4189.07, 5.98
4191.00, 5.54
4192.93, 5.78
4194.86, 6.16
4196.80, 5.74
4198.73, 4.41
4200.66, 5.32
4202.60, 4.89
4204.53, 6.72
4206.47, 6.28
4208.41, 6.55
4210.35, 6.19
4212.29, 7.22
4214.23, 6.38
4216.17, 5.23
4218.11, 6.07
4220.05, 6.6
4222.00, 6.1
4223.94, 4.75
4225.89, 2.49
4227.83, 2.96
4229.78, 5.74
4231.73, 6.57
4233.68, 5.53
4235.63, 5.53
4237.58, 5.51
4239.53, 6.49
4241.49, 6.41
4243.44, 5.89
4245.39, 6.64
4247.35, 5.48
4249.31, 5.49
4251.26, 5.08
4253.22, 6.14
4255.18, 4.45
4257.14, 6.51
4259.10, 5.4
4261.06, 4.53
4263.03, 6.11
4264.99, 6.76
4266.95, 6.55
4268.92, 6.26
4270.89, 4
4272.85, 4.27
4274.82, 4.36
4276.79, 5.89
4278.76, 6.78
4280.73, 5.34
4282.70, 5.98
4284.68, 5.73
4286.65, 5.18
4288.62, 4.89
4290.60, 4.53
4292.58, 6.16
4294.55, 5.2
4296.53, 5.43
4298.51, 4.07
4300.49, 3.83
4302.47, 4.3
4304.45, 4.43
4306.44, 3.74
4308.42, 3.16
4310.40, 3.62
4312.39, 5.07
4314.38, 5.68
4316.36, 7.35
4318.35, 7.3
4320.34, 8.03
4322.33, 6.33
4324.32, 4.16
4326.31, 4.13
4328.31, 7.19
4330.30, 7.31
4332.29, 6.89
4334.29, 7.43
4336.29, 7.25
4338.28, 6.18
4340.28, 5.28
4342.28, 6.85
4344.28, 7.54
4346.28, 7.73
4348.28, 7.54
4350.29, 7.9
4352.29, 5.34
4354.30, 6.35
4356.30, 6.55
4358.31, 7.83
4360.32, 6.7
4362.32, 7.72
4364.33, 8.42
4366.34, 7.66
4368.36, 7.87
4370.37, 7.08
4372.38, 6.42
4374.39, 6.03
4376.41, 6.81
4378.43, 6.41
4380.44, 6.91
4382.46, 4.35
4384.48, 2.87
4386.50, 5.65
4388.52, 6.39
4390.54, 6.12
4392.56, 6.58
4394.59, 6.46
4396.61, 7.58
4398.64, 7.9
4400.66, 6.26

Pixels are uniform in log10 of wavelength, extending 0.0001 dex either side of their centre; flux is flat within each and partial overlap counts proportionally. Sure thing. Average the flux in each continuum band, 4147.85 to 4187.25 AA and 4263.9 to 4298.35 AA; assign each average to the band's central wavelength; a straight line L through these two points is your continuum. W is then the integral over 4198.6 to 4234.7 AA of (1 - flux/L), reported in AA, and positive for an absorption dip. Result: 1.2 AA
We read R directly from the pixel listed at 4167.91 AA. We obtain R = 5.56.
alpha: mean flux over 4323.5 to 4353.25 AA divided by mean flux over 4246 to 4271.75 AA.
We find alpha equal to 1.2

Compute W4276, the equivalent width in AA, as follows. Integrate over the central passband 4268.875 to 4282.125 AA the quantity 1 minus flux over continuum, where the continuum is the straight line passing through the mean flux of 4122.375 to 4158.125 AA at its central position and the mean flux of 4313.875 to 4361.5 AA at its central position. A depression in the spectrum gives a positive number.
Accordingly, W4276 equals 2.5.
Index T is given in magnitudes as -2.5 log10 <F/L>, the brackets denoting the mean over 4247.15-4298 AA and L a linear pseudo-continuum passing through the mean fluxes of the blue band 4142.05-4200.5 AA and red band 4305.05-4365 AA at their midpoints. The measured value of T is 0.132 mag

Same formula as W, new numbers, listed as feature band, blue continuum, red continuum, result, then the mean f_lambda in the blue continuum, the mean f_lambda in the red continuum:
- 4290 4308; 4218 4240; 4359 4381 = 4.7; 5.31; 7.11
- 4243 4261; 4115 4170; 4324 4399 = 2.1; 6.06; 6.63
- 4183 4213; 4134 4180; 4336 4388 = 1.1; 5.96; 6.65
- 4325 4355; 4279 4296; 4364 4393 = -3.8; 5.44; 6.32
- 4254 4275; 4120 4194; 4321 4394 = 2.9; 5.97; 6.55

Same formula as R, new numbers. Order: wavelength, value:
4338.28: 6.18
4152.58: 5.99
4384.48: 2.87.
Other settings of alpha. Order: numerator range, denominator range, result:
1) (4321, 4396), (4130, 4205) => 1.13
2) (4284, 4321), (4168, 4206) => 0.89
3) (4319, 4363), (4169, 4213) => 1.15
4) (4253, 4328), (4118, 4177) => 0.89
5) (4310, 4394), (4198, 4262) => 1.16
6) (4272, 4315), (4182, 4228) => 0.86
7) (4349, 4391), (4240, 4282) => 1.16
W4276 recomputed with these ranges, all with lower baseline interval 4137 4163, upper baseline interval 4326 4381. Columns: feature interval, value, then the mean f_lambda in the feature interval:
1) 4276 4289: 1.7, 5.72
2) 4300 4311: 4.7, 3.86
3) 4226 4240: 2.5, 5.26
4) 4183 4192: 0.6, 5.76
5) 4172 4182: 0.5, 5.83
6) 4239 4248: 0.3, 6.19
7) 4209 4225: 0.6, 6.06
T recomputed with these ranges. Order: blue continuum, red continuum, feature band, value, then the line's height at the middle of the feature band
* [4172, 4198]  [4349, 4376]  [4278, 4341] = 0.20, 6.69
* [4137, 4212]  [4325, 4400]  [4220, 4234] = 0.23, 6.12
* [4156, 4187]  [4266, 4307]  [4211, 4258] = -0.02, 5.56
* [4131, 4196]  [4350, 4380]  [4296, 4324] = 0.29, 6.68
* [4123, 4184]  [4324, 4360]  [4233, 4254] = 0.08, 6.31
